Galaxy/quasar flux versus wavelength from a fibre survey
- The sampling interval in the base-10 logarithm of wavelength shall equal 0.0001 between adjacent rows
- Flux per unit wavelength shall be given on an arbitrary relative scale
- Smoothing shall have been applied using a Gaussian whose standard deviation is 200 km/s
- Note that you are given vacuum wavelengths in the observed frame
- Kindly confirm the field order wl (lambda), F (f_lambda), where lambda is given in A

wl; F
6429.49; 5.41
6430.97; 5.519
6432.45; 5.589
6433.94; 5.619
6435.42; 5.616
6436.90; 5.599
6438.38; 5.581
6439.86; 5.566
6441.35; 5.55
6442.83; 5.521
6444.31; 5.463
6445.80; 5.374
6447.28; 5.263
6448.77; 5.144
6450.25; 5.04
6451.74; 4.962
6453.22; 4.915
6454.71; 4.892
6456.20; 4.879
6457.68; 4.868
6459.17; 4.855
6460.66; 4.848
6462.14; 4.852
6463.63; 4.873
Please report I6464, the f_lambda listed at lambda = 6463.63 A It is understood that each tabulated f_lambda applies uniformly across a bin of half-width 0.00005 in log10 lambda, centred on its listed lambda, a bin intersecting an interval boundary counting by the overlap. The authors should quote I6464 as 4.873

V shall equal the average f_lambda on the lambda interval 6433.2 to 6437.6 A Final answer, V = 5.62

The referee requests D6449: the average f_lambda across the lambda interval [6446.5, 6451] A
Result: 5.15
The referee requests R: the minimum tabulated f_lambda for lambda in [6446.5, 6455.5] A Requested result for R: 4.892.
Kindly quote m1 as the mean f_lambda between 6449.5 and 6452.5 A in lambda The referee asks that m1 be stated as 5.01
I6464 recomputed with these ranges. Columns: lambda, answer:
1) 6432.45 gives 5.589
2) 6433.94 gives 5.619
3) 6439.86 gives 5.566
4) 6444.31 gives 5.463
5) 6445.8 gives 5.374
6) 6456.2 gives 4.879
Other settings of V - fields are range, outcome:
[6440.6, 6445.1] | 5.5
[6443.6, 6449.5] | 5.3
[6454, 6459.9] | 4.87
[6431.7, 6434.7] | 5.59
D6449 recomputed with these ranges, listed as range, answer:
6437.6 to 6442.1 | 5.57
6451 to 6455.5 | 4.92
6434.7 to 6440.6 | 5.6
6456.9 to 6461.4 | 4.86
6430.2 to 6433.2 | 5.54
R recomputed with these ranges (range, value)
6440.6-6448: 5.263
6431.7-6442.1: 5.55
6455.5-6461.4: 4.848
